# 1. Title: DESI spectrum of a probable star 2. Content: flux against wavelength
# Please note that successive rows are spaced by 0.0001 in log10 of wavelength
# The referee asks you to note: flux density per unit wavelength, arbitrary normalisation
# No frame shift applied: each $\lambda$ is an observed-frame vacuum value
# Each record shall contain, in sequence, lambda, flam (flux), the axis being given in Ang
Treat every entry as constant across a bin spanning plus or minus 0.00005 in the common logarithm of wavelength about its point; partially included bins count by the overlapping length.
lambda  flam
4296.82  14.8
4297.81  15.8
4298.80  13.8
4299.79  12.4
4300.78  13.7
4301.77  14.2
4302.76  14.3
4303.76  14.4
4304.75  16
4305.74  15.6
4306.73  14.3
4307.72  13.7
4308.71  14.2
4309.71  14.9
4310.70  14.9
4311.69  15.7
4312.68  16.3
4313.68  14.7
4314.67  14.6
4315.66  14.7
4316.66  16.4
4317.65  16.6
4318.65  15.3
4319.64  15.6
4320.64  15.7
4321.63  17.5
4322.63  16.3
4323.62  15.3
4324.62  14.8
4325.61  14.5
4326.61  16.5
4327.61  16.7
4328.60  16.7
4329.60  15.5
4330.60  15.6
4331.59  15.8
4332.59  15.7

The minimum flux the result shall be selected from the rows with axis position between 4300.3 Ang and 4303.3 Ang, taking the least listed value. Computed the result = 13.7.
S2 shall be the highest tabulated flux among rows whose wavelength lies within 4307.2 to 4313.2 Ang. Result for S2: 16.3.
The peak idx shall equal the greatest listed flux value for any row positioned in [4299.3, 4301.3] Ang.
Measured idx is 13.7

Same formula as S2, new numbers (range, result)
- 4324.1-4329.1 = 16.7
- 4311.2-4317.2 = 16.4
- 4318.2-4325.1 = 17.5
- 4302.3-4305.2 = 16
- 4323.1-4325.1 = 15.3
